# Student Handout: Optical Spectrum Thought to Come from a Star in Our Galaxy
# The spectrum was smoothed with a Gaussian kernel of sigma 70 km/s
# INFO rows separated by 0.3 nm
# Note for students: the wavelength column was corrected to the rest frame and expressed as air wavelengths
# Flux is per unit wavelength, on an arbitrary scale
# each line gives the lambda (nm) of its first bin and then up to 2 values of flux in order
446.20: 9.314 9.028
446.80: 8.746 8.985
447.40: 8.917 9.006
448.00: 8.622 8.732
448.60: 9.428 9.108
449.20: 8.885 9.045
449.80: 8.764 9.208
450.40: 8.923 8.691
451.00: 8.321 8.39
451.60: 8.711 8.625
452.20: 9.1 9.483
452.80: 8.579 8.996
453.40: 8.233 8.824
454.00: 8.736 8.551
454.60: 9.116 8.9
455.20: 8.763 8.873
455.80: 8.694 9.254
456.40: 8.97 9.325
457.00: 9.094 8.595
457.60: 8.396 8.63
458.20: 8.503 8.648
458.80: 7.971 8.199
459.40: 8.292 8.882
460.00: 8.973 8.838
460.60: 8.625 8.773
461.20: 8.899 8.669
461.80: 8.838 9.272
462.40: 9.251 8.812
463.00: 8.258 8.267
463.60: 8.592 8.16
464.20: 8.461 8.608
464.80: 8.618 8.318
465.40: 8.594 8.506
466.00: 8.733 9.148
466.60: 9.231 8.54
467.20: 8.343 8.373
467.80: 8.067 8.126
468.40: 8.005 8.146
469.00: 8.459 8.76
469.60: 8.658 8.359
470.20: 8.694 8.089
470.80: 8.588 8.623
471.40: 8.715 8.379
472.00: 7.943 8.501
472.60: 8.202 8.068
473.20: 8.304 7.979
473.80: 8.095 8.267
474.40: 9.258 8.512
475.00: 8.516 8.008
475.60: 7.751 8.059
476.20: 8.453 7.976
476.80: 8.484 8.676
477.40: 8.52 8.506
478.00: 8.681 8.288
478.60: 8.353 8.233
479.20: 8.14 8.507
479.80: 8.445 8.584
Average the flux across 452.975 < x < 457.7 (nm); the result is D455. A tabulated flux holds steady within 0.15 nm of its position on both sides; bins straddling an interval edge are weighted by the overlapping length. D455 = 8.84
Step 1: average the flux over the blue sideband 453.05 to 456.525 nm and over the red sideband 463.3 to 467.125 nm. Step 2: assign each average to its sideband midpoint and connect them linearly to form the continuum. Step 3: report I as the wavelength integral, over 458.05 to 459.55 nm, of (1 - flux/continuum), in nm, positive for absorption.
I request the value 0.07 nm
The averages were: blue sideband 8.82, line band 8.32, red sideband 8.61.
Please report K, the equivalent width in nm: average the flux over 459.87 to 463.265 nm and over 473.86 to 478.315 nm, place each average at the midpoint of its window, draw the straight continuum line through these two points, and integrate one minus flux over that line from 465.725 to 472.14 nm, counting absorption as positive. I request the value 0.09 nm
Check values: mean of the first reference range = 8.82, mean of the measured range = 8.48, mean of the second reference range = 8.39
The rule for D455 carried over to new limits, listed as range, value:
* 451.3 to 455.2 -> 8.8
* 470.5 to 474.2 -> 8.3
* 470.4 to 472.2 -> 8.4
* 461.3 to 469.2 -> 8.56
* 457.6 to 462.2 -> 8.65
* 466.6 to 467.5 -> 8.56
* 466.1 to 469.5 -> 8.48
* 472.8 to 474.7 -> 8.35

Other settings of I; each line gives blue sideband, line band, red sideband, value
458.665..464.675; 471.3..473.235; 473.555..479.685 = 0.03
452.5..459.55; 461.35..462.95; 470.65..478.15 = -0.06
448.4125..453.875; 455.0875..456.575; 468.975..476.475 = -0.03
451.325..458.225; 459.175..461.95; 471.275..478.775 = -0.02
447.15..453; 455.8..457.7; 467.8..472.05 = -0.05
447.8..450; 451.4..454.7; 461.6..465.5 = 0.02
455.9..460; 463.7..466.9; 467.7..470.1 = -0.07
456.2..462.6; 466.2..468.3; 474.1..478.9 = 0.02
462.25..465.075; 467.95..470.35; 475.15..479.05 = 0.01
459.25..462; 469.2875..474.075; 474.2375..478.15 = 0.09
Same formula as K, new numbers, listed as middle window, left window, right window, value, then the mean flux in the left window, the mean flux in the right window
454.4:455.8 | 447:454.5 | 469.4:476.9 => -0.02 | 8.84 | 8.34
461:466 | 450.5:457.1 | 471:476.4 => -0.04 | 8.83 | 8.31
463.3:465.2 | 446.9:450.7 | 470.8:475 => 0.03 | 8.95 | 8.39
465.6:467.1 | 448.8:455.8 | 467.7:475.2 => -0.06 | 8.81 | 8.37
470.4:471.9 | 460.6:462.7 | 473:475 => 0.01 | 8.92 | 8.4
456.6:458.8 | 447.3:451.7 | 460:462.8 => 0.05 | 8.85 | 8.89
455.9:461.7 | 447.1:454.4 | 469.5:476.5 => -0.04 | 8.83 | 8.34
